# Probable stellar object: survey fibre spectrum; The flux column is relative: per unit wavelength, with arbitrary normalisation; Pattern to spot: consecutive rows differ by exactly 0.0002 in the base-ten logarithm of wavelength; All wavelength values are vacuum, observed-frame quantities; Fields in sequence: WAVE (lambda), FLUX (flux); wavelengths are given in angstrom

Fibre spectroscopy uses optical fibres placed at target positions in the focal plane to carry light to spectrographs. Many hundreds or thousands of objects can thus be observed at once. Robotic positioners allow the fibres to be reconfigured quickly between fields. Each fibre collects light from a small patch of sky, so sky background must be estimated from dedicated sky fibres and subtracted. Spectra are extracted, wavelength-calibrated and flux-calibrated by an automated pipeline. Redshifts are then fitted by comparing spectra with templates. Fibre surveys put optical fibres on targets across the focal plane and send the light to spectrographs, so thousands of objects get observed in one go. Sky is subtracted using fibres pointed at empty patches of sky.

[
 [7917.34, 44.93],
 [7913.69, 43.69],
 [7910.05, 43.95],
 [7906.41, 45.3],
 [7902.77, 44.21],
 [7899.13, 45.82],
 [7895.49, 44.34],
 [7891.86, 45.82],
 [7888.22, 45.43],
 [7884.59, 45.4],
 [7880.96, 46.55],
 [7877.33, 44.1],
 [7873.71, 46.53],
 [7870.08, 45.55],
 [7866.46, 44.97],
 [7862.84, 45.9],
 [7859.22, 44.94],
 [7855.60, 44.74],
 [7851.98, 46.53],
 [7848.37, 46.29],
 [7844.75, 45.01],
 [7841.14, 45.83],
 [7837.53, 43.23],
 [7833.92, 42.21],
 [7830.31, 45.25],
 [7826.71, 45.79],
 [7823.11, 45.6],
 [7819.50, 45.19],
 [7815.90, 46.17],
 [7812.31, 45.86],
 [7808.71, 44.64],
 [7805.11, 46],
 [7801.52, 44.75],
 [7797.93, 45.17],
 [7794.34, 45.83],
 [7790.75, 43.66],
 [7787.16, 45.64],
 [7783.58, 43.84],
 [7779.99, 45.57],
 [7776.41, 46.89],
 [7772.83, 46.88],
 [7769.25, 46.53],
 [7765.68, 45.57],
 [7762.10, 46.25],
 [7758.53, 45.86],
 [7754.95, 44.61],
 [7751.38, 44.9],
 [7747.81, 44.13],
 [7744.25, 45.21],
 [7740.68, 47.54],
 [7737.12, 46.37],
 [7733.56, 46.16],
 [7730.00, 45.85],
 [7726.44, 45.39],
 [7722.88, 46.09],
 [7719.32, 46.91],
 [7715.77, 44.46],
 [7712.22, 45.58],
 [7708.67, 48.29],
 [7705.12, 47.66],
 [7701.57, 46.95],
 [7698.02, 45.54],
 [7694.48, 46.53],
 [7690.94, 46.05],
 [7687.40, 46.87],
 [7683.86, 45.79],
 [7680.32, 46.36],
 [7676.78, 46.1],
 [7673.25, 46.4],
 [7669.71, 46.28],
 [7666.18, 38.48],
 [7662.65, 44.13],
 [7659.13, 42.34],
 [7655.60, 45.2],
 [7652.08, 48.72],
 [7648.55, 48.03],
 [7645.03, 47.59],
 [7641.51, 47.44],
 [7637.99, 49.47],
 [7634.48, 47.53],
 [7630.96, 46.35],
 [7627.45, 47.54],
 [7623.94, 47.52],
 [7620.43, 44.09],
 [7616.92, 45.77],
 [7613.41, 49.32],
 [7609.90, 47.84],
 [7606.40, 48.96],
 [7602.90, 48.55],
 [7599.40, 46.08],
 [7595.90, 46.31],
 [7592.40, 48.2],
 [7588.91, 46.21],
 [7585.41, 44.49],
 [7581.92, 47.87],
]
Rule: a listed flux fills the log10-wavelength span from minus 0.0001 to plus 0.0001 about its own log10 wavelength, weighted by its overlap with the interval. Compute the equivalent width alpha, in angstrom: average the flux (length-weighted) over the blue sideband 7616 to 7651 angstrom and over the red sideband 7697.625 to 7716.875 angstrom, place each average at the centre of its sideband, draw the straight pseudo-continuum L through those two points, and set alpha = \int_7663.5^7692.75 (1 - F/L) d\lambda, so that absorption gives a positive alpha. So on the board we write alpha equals 1.0 angstrom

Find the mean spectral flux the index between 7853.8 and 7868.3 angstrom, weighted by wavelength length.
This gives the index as 45.2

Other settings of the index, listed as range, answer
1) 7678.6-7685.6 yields 46.1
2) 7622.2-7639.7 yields 47.7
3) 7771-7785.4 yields 45.8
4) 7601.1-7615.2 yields 48.6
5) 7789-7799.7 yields 44.9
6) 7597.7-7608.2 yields 47.9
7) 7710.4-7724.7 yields 45.8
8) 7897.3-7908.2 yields 45.1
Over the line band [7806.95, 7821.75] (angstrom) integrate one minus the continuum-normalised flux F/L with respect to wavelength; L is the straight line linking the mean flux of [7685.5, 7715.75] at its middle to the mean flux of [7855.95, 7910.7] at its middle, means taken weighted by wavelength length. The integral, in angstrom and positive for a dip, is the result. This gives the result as 0.09 angstrom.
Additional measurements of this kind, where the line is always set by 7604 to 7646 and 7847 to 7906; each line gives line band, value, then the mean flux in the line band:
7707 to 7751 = 0.6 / 46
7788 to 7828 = 0.6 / 45.3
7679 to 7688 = 0.1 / 46.3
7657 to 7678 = 1.4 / 43.9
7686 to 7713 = 0.1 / 46.7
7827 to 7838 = 0.5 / 43.9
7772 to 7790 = 0.2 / 45.6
